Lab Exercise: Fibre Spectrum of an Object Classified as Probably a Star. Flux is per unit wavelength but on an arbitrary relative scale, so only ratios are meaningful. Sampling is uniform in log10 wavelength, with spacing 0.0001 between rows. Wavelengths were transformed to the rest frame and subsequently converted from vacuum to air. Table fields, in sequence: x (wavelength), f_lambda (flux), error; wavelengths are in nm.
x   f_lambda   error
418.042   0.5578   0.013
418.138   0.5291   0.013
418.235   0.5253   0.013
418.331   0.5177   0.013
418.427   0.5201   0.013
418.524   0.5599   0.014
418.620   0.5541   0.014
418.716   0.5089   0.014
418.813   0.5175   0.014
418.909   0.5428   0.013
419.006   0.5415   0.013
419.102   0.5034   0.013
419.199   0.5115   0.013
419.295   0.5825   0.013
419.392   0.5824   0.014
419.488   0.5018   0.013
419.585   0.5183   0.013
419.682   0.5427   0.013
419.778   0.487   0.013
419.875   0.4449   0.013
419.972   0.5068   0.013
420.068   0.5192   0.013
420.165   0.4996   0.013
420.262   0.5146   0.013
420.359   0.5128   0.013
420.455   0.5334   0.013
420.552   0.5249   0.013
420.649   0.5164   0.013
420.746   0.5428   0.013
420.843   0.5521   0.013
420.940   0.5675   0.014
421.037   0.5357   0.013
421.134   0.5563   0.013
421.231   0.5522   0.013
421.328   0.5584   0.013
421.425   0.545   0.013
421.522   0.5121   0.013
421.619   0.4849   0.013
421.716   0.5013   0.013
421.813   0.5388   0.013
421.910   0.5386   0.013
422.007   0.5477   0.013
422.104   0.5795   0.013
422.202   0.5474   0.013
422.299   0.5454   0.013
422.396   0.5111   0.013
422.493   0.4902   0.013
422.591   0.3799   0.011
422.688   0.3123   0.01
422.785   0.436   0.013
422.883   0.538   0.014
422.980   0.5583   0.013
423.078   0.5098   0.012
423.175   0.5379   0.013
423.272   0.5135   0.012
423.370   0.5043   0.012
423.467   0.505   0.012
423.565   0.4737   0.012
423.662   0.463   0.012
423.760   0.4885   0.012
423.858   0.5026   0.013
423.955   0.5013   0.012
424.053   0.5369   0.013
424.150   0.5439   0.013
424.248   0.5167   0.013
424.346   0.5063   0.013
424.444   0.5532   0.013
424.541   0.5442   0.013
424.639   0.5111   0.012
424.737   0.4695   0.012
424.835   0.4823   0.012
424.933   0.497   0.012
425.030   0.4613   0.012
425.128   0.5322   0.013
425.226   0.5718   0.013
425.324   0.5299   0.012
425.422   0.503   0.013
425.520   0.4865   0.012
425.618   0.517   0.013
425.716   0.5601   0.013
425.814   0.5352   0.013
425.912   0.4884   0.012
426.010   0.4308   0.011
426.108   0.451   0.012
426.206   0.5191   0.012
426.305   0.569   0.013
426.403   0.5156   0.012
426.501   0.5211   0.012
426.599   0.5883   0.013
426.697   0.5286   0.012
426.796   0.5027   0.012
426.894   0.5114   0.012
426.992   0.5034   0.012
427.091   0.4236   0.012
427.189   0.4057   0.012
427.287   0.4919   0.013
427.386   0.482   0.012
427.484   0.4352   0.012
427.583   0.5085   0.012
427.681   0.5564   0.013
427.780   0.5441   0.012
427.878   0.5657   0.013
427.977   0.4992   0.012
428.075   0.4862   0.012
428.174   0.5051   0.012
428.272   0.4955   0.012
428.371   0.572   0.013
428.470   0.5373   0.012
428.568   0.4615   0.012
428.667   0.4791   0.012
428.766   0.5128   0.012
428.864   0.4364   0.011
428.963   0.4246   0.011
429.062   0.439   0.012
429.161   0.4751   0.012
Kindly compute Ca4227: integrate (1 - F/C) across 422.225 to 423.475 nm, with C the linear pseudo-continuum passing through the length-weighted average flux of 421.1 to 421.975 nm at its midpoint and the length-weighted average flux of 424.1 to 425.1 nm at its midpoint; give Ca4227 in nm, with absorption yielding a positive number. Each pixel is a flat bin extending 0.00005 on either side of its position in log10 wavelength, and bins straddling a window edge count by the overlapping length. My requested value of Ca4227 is 0.081 nm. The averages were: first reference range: 0.532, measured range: 0.489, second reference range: 0.509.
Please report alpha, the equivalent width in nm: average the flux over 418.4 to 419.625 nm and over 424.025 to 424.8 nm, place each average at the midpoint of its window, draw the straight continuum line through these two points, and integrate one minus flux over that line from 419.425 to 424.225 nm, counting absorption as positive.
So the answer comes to 0.13 nm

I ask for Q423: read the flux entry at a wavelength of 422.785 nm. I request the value 0.436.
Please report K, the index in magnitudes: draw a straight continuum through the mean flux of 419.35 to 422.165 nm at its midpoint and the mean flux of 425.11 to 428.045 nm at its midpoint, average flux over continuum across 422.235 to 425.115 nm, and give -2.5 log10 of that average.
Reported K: 0.05 mag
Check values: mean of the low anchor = 0.528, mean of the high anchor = 0.509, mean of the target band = 0.497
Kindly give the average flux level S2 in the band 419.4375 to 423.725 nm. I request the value 0.513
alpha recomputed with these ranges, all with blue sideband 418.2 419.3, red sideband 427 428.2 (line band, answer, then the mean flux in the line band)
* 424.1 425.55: -0.030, 0.514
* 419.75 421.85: -0.007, 0.523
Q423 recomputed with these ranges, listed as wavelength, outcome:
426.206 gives 0.5191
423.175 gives 0.5379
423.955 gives 0.5013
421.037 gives 0.5357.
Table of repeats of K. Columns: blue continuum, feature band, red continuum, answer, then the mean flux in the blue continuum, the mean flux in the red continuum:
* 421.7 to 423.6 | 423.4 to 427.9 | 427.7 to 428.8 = 0.01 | 0.504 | 0.515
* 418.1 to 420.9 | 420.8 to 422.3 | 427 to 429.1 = -0.05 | 0.525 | 0.489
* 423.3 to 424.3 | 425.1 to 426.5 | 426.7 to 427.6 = -0.06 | 0.504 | 0.475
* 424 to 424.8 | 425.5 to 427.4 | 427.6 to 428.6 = 0.04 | 0.522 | 0.523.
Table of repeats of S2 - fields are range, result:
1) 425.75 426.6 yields 0.51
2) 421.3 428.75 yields 0.507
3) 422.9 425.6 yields 0.512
